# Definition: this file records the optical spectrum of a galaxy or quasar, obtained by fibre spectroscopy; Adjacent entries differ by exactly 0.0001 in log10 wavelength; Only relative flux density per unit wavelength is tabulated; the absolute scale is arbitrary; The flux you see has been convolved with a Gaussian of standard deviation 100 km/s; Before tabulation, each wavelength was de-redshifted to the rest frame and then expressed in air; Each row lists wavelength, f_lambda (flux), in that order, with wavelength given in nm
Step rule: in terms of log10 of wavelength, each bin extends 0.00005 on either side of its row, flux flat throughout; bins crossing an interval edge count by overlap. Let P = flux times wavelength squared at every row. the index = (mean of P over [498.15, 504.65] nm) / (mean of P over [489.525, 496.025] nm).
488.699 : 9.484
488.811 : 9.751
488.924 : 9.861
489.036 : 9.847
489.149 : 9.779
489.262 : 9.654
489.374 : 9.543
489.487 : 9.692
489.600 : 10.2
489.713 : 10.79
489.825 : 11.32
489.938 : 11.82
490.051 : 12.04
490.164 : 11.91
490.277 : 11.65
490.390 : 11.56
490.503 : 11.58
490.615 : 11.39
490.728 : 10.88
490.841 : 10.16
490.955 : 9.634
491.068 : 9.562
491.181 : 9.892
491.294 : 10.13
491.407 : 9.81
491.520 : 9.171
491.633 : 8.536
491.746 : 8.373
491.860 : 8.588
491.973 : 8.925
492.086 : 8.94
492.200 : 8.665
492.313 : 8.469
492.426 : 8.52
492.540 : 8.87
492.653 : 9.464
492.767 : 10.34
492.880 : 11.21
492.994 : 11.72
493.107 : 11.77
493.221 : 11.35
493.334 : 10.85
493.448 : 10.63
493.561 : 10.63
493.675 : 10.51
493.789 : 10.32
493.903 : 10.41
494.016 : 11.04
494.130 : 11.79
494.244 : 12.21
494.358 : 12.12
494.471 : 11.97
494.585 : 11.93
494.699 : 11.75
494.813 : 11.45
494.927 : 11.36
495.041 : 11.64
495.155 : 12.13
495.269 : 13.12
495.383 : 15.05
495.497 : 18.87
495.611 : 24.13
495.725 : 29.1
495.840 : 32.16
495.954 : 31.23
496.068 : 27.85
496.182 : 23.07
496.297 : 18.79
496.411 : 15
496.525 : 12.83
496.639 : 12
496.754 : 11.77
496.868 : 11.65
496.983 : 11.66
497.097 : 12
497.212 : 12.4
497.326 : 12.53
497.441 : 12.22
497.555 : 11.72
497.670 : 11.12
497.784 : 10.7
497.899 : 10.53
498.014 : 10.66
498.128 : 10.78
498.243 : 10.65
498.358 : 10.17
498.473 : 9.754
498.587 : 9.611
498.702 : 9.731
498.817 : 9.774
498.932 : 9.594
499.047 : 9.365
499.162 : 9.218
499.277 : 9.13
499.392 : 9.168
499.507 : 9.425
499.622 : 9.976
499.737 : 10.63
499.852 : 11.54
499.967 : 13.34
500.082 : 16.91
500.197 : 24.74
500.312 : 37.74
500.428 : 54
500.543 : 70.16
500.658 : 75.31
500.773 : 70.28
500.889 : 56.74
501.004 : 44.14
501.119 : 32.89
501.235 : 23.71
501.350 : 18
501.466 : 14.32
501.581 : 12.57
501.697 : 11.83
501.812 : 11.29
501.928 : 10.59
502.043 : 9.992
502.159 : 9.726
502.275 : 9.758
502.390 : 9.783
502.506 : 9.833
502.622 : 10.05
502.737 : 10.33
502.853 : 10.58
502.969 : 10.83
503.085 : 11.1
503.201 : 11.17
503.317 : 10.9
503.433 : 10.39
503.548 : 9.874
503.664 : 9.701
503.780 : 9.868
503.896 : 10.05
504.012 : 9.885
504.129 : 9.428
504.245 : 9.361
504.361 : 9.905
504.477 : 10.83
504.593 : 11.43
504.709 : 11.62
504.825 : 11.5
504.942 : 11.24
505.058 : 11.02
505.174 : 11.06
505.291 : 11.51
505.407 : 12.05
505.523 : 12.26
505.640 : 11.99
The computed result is 1.48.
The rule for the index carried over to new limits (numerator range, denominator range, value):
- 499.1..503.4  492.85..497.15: 1.48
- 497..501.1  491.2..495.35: 2.02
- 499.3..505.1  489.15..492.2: 1.90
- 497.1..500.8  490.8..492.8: 2.09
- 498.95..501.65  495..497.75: 1.67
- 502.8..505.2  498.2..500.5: 0.71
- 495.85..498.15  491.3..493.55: 1.56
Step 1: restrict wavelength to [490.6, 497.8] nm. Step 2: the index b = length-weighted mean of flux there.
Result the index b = 12.8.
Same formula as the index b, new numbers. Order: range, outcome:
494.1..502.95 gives 17.8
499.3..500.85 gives 31.6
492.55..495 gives 11.1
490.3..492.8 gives 9.63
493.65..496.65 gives 16.2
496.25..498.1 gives 12.3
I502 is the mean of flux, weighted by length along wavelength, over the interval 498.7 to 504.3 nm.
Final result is 18.6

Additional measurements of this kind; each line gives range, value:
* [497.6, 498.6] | 10.5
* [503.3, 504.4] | 9.9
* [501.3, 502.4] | 11.8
